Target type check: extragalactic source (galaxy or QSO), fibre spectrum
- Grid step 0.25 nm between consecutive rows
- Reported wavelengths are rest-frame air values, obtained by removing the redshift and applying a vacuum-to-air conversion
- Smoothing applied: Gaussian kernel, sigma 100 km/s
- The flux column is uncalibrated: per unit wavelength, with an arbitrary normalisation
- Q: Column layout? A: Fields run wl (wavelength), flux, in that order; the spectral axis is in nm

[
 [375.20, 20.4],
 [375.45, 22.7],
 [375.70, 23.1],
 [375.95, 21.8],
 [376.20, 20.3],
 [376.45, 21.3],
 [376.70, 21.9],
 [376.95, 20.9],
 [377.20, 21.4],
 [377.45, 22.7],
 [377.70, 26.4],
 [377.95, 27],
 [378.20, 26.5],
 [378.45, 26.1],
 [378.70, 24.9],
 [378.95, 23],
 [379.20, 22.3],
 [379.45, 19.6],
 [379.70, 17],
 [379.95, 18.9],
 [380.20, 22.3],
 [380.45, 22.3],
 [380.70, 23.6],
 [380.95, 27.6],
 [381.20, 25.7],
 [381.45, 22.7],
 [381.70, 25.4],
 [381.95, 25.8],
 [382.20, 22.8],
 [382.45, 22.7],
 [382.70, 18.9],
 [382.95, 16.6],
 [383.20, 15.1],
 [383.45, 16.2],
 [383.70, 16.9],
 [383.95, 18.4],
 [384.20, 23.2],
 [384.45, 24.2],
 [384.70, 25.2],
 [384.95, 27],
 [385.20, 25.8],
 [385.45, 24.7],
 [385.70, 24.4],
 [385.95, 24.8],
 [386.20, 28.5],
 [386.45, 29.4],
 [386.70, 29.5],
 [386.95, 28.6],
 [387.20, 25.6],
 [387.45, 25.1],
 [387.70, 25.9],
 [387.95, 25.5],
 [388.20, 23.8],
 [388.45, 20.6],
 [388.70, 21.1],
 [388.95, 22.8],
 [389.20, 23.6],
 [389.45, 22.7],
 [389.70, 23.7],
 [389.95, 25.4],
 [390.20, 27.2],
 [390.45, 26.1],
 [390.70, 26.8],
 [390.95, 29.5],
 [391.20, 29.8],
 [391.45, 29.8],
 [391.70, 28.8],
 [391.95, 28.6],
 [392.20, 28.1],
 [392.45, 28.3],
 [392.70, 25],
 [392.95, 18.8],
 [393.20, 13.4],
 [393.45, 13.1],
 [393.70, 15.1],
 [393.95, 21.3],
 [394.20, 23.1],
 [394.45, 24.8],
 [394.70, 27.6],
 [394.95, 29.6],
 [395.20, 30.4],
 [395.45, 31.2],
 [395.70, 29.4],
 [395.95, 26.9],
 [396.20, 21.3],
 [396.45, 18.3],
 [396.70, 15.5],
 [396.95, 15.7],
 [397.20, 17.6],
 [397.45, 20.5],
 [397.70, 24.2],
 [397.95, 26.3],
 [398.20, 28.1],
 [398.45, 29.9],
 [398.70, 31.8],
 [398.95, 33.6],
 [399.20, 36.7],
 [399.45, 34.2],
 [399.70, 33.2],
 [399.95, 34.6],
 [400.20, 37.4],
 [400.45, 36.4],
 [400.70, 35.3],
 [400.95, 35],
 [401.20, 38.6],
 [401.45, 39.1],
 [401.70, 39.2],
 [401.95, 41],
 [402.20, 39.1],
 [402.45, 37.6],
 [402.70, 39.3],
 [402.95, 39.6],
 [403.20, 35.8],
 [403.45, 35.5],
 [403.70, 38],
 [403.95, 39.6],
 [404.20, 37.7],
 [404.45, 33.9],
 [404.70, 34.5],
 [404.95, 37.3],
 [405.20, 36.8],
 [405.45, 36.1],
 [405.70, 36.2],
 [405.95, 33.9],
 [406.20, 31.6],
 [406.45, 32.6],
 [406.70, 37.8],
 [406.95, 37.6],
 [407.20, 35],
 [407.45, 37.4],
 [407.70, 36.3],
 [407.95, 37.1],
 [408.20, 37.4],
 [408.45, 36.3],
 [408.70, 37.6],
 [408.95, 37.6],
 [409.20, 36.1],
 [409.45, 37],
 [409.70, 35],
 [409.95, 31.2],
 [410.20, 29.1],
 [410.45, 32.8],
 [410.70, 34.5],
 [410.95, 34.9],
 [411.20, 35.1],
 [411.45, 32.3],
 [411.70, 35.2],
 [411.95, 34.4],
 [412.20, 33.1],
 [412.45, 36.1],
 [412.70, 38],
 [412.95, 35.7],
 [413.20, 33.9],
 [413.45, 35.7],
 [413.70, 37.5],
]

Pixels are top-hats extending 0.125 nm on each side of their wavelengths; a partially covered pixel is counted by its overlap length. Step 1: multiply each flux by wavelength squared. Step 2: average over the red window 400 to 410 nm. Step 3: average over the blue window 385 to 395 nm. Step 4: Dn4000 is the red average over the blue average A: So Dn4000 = 1.6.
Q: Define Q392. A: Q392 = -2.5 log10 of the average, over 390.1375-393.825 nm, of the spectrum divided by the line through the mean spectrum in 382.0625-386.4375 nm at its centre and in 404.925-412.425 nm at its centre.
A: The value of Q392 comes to 0.07 mag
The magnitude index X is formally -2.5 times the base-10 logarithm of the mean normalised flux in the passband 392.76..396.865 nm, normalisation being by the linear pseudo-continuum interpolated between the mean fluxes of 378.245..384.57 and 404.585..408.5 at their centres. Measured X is 0.29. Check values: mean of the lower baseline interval 21.7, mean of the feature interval 22.5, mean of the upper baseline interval 35.9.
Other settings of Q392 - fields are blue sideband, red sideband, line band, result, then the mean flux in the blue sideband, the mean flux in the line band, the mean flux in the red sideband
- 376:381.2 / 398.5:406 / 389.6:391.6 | 0.09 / 22.9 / 27.4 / 36.5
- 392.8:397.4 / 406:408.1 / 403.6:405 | -0.14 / 21.8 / 36.8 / 35.6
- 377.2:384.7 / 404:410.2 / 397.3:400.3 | 0.03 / 22.3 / 30.7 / 35.7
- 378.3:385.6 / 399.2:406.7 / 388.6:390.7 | 0.14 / 22.3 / 24.3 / 36.5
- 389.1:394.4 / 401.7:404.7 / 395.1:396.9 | 0.20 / 24.2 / 24.3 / 37.8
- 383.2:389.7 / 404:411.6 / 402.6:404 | -0.15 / 24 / 37.9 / 35.3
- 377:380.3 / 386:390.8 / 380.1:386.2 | 0.06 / 22.9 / 22.7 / 25.3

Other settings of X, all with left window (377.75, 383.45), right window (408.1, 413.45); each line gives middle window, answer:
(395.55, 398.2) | 0.31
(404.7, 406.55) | -0.07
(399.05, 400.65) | -0.16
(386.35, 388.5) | -0.04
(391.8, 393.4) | 0.18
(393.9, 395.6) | 0.05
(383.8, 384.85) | 0.06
